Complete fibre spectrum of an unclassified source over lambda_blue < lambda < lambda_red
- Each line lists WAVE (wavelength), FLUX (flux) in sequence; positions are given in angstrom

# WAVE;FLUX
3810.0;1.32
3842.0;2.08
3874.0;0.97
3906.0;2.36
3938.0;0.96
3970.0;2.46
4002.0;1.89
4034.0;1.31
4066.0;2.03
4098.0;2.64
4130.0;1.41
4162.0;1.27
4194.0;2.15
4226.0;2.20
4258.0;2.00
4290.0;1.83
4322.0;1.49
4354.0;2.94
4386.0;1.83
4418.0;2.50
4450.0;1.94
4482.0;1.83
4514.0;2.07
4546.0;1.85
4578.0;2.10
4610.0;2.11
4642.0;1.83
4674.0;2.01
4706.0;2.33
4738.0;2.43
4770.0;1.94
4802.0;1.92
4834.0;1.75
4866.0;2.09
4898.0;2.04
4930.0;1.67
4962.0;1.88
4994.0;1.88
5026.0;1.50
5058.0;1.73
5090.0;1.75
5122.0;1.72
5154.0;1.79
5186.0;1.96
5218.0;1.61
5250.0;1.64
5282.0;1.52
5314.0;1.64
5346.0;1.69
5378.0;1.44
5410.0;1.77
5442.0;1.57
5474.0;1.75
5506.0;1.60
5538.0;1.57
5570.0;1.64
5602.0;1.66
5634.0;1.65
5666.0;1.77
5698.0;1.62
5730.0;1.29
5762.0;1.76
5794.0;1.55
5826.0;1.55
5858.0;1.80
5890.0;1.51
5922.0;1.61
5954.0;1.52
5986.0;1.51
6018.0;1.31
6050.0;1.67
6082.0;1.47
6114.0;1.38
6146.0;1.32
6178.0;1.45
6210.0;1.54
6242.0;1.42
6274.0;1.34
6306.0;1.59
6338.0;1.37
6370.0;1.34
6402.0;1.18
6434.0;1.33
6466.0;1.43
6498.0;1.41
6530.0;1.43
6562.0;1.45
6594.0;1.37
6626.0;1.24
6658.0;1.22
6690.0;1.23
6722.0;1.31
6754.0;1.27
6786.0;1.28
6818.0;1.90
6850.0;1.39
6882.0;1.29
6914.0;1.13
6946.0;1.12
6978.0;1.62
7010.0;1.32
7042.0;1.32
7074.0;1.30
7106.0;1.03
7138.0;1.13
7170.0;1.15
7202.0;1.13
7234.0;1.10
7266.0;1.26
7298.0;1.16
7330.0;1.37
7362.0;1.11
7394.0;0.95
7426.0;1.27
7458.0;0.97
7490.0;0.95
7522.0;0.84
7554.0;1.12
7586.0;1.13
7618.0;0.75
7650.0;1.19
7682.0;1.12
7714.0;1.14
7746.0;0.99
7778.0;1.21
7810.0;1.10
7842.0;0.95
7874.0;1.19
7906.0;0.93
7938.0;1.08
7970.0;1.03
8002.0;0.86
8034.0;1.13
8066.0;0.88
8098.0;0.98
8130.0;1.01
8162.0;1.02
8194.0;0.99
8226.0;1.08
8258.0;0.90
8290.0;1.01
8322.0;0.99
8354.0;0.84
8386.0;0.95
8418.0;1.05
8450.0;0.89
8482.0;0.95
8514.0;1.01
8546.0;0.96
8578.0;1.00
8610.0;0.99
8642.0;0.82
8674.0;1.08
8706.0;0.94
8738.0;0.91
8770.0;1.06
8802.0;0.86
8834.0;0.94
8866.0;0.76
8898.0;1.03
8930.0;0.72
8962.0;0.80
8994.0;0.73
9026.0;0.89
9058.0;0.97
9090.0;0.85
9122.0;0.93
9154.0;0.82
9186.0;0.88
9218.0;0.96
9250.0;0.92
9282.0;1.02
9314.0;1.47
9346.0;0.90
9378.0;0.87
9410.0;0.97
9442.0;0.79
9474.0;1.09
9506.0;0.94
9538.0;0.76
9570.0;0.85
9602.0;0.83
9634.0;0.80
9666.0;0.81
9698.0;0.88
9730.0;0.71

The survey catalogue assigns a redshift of 0.038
